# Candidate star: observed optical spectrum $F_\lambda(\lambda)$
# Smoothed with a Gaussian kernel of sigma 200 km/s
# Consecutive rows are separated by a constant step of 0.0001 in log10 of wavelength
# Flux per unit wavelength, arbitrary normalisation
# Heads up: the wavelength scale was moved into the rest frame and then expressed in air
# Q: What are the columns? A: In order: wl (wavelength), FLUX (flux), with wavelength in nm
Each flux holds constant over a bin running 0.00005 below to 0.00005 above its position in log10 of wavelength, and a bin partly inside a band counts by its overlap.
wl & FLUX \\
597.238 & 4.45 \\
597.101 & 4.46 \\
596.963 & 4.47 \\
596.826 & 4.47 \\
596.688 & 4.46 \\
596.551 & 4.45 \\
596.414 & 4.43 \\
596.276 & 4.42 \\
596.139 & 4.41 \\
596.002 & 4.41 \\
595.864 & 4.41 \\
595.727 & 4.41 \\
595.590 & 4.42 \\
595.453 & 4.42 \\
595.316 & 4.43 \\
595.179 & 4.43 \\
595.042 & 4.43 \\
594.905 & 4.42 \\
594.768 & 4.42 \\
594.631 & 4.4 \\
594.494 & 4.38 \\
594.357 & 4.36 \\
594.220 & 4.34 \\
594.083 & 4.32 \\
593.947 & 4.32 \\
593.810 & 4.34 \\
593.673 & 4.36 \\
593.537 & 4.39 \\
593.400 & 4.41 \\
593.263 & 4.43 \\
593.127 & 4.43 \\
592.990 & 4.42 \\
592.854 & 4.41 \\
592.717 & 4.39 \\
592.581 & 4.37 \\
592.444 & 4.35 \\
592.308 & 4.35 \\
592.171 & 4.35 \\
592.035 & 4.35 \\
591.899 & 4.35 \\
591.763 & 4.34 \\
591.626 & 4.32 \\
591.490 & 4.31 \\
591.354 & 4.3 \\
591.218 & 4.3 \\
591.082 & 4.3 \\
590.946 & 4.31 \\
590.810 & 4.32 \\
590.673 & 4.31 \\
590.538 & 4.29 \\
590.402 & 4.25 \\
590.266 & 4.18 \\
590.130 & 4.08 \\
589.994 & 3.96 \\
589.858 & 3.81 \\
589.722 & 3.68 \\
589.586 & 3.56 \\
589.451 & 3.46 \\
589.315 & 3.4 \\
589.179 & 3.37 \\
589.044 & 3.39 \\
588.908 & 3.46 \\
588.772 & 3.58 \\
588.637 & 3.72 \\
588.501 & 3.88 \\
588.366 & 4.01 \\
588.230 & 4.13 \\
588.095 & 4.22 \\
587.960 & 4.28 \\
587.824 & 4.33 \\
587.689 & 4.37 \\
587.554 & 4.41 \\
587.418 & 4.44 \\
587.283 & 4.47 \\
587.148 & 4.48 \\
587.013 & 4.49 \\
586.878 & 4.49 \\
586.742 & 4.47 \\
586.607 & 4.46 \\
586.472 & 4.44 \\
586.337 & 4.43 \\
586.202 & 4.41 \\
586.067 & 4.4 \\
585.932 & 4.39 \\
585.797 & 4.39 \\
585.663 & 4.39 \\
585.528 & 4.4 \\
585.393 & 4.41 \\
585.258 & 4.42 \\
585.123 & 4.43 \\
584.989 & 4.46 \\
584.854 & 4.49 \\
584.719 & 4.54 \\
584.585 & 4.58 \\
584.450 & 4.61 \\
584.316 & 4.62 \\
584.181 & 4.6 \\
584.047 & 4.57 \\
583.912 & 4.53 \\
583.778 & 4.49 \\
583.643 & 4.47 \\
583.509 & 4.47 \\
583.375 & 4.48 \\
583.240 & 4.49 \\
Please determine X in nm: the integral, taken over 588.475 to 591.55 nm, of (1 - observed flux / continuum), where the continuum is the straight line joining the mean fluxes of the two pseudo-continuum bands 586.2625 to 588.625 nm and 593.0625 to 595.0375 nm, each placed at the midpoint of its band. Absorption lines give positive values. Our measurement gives 0.30 nm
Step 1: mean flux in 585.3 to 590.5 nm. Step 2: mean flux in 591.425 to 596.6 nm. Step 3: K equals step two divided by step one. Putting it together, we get 1.06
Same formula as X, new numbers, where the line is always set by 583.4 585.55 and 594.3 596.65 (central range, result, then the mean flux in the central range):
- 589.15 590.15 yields 0.18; 3.65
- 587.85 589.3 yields 0.22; 3.8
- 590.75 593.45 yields 0.05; 4.36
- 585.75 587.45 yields 0.02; 4.44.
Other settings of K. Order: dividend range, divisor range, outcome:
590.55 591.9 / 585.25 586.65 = 0.98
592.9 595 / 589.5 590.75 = 1.09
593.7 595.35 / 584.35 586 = 0.98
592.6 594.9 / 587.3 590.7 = 1.11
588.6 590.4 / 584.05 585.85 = 0.82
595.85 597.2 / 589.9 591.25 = 1.05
